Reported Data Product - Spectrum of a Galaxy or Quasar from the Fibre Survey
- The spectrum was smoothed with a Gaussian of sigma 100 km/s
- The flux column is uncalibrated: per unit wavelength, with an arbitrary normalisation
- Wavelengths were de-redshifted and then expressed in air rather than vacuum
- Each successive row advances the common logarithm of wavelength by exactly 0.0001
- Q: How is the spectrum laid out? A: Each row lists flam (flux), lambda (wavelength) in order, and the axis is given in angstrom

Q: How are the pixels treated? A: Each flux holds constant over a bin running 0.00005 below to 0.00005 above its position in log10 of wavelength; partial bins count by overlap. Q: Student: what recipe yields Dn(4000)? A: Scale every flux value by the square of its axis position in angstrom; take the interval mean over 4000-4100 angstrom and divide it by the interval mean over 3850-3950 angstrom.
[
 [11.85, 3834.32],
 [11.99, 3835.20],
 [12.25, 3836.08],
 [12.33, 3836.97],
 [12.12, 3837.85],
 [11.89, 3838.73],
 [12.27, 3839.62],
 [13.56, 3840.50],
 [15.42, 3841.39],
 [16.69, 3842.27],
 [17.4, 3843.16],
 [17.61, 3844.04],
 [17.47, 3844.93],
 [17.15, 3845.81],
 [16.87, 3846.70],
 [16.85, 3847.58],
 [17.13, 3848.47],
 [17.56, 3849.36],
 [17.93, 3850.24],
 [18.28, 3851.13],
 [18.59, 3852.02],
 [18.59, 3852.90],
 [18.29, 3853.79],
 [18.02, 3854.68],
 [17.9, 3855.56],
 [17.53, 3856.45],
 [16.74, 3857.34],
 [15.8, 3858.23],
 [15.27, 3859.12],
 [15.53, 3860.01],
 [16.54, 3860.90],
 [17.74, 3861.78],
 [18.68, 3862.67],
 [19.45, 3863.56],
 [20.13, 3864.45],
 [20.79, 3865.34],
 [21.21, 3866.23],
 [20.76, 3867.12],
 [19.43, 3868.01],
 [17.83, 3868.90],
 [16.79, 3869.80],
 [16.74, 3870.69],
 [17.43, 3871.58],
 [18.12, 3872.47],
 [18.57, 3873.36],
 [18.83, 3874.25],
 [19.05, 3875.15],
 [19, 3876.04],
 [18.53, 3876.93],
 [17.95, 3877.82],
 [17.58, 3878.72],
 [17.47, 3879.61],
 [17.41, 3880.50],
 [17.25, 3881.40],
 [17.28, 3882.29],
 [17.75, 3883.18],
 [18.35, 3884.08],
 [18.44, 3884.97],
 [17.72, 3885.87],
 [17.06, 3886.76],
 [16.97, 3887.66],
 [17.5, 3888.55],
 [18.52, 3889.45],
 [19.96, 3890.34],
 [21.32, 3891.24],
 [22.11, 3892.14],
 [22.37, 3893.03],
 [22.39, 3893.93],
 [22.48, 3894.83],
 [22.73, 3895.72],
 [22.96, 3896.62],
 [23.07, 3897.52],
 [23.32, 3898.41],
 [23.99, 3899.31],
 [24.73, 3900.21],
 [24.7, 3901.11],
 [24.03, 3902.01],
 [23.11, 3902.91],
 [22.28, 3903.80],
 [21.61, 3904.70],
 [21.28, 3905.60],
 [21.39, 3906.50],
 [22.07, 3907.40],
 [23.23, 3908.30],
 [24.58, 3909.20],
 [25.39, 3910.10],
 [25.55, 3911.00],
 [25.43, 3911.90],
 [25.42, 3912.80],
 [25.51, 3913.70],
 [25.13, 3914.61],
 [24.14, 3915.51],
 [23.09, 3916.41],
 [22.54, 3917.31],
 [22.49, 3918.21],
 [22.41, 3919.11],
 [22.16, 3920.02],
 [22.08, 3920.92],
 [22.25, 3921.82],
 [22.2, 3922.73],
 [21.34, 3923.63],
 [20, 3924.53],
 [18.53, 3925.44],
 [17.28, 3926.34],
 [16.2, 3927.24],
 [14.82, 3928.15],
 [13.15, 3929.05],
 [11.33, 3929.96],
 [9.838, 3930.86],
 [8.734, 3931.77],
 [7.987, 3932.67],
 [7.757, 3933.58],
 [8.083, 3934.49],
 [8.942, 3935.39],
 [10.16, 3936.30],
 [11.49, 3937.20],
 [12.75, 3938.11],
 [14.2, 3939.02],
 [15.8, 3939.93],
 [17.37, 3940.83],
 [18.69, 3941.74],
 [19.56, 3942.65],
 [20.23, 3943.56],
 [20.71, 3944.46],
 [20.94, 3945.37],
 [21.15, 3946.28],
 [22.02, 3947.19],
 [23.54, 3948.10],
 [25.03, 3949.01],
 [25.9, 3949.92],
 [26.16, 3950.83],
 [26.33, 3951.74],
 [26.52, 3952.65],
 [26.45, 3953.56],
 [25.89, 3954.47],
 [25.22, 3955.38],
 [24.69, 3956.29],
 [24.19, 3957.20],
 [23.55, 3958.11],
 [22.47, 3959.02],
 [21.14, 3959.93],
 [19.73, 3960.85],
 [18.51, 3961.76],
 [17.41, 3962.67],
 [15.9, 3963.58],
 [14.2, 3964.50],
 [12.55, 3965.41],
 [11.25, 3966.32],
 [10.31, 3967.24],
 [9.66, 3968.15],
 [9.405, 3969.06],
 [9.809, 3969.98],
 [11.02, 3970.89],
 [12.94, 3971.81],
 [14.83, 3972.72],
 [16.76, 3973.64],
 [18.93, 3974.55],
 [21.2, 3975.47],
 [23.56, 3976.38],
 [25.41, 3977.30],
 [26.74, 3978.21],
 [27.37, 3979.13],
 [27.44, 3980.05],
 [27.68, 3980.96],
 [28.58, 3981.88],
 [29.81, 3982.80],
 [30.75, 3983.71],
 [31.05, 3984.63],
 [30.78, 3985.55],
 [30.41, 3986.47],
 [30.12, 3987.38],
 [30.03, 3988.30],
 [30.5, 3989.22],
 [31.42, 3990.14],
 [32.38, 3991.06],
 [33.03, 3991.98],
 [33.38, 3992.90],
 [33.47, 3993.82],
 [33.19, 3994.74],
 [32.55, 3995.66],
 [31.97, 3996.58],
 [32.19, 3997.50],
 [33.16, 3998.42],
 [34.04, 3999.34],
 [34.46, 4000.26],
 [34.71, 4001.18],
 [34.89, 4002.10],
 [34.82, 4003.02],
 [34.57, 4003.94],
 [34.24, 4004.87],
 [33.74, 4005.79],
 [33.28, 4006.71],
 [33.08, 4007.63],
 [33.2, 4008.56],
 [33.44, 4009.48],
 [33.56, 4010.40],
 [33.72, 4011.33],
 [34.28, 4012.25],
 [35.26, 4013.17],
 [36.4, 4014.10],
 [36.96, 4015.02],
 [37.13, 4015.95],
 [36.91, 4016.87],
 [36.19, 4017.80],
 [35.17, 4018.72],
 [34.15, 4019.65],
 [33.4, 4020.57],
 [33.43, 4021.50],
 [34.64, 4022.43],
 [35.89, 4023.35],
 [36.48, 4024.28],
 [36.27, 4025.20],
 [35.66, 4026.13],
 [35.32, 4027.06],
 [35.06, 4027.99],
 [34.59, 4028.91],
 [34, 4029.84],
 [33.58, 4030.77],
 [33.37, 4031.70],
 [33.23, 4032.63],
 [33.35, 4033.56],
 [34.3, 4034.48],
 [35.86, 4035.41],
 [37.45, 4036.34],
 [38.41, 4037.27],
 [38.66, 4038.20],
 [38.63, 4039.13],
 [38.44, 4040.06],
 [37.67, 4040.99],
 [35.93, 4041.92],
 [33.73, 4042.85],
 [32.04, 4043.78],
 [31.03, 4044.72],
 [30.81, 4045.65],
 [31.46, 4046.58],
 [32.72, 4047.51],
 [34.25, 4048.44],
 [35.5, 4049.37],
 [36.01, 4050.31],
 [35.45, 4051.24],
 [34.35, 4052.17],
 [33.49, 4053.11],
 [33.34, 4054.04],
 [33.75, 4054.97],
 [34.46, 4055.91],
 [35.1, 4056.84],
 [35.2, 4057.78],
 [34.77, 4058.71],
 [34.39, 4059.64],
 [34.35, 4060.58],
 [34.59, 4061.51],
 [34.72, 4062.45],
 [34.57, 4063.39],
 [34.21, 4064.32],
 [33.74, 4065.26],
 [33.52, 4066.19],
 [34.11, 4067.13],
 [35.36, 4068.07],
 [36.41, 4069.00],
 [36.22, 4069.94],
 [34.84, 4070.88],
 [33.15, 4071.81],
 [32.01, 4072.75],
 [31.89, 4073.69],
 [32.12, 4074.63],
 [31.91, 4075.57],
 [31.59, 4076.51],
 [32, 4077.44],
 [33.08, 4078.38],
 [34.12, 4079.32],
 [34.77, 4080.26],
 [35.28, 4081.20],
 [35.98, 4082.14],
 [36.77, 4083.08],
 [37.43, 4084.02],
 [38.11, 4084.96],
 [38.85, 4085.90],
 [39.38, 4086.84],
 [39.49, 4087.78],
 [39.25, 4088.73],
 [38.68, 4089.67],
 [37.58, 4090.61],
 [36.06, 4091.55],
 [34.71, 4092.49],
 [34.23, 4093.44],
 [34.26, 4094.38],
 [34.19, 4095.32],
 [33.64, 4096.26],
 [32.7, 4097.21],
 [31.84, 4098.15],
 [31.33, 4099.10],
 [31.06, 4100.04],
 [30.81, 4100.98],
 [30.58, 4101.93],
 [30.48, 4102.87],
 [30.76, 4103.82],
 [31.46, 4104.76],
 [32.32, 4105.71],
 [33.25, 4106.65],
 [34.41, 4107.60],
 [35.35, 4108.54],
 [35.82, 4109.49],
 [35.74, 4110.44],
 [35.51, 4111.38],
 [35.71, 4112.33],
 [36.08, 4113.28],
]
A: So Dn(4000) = 1.96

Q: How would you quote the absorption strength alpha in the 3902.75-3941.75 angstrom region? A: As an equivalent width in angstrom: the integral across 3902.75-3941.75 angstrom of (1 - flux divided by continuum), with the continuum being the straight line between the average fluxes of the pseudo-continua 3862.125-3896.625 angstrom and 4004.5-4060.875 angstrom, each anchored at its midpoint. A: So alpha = 7.6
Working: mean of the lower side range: 19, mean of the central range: 18.6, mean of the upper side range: 34.8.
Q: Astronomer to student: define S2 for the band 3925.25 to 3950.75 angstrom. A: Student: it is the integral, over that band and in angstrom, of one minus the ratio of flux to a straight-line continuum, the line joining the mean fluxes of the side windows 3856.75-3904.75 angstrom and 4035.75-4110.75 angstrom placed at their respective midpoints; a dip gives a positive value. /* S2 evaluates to 8.6 angstrom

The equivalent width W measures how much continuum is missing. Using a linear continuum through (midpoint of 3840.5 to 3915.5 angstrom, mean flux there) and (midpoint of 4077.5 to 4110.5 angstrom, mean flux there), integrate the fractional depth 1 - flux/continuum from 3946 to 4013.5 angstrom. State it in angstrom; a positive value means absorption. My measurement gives 1.82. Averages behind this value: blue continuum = 19.7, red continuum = 34.6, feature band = 26.2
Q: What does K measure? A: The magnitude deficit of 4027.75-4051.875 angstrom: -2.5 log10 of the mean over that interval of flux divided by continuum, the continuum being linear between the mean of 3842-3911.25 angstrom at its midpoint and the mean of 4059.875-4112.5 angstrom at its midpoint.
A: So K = -0.124 mag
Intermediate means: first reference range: 19.4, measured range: 34.8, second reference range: 34.4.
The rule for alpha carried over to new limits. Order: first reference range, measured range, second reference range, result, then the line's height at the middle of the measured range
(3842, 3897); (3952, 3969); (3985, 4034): 5.4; 28.5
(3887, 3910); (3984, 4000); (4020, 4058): -0.8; 30.5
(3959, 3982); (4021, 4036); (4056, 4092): -3.9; 27.6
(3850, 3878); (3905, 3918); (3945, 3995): -2.1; 20.5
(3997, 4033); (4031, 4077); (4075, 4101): 0.5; 34.8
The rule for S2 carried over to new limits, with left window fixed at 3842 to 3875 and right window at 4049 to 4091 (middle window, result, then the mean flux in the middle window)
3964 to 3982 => 6.3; 17.8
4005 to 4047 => -4.6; 34.9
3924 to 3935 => 5.0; 12.8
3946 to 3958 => 0.3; 24.9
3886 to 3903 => -0.6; 21.6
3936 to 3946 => 3.2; 16.7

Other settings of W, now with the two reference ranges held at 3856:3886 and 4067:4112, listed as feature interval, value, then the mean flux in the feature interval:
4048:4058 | -0.9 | 34.6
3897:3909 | -1.5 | 23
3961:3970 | 4.2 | 13.3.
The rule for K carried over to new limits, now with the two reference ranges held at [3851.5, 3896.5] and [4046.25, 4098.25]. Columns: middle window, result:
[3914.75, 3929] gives 0.09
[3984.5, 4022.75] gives -0.15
